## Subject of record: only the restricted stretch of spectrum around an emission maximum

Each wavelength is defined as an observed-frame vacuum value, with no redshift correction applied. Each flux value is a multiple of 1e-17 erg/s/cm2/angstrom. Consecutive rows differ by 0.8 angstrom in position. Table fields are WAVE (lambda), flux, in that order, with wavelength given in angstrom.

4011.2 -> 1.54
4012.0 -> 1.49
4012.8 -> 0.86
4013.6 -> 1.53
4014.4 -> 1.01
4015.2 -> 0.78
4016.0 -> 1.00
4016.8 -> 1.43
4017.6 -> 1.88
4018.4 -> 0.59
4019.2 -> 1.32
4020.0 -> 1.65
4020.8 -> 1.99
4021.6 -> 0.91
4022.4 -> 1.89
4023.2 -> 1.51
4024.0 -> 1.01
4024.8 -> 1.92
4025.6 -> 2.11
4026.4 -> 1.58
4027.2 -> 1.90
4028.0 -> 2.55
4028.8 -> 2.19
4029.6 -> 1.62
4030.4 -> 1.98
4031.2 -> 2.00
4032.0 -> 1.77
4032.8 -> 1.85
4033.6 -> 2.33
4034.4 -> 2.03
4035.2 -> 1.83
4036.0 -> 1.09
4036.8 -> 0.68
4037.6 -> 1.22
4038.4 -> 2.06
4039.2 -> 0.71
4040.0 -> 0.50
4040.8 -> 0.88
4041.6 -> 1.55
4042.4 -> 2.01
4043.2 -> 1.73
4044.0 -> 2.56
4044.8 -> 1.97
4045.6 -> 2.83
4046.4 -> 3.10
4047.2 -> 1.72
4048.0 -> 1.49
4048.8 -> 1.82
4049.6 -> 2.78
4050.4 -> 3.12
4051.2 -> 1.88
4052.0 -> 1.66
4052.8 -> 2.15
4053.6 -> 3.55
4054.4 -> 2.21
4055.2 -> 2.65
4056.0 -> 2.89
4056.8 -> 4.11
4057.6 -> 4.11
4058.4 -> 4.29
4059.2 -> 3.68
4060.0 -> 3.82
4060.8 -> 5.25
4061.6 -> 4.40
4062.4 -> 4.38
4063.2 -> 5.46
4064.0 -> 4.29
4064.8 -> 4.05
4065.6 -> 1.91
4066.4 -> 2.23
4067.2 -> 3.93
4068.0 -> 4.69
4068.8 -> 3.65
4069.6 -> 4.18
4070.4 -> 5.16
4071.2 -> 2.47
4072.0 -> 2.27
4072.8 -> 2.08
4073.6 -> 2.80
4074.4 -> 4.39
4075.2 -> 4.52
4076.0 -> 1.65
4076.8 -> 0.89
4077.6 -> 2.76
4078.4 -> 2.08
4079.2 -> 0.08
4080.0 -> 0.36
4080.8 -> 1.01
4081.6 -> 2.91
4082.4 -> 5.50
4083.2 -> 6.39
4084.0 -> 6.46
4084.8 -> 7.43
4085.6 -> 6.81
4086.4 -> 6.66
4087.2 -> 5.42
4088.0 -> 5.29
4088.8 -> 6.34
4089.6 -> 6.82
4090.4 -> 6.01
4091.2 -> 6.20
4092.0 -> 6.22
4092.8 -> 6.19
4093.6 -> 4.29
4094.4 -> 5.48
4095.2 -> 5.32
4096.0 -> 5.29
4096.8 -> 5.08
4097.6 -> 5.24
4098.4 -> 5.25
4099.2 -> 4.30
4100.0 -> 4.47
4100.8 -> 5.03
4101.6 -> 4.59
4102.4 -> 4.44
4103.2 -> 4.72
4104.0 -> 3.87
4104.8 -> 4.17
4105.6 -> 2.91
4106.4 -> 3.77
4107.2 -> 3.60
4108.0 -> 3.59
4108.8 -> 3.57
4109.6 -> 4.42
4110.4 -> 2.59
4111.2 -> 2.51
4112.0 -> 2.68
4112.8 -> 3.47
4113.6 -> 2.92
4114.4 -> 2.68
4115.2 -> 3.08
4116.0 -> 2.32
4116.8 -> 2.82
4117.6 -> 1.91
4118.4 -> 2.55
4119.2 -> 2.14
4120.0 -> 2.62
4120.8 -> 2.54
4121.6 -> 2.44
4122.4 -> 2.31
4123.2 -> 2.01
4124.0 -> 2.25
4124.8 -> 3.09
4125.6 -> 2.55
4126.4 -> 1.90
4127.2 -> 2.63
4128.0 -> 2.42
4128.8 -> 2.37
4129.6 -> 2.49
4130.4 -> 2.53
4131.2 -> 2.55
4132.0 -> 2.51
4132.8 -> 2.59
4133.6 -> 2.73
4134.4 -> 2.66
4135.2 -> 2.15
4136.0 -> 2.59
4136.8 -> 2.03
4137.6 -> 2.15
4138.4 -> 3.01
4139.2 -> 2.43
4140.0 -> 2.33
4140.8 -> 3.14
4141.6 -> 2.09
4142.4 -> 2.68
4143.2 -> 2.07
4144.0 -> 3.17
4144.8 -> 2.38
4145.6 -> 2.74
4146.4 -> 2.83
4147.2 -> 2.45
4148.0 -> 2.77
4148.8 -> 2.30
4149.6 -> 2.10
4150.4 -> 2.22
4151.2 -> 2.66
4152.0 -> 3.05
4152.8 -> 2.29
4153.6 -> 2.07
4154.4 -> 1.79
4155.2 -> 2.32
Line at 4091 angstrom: Lyman alpha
